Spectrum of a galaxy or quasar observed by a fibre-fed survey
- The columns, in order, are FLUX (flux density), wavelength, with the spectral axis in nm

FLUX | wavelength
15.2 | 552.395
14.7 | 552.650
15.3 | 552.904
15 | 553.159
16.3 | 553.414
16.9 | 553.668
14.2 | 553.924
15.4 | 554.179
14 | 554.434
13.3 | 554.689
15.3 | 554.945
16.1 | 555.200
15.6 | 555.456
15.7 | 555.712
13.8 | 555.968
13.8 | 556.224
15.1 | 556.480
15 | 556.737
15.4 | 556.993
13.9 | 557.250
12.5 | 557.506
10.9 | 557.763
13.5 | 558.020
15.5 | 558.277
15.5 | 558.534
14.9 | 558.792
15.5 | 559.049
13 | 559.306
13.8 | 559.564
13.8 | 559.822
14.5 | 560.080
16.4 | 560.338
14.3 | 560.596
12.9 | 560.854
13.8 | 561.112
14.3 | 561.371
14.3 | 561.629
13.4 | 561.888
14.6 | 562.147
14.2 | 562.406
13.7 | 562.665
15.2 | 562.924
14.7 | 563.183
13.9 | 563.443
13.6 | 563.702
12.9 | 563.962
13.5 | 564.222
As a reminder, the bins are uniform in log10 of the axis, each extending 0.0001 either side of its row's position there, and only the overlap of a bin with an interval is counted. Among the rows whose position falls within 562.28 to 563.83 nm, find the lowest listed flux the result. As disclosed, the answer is 13.6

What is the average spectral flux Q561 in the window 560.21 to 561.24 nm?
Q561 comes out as 14.4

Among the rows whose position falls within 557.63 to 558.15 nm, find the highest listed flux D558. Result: 13.5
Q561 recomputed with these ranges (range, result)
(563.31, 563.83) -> 13.8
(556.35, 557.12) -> 15.2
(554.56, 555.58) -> 15.1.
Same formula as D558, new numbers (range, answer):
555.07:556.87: 16.1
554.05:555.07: 15.4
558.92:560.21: 15.5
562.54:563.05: 15.2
